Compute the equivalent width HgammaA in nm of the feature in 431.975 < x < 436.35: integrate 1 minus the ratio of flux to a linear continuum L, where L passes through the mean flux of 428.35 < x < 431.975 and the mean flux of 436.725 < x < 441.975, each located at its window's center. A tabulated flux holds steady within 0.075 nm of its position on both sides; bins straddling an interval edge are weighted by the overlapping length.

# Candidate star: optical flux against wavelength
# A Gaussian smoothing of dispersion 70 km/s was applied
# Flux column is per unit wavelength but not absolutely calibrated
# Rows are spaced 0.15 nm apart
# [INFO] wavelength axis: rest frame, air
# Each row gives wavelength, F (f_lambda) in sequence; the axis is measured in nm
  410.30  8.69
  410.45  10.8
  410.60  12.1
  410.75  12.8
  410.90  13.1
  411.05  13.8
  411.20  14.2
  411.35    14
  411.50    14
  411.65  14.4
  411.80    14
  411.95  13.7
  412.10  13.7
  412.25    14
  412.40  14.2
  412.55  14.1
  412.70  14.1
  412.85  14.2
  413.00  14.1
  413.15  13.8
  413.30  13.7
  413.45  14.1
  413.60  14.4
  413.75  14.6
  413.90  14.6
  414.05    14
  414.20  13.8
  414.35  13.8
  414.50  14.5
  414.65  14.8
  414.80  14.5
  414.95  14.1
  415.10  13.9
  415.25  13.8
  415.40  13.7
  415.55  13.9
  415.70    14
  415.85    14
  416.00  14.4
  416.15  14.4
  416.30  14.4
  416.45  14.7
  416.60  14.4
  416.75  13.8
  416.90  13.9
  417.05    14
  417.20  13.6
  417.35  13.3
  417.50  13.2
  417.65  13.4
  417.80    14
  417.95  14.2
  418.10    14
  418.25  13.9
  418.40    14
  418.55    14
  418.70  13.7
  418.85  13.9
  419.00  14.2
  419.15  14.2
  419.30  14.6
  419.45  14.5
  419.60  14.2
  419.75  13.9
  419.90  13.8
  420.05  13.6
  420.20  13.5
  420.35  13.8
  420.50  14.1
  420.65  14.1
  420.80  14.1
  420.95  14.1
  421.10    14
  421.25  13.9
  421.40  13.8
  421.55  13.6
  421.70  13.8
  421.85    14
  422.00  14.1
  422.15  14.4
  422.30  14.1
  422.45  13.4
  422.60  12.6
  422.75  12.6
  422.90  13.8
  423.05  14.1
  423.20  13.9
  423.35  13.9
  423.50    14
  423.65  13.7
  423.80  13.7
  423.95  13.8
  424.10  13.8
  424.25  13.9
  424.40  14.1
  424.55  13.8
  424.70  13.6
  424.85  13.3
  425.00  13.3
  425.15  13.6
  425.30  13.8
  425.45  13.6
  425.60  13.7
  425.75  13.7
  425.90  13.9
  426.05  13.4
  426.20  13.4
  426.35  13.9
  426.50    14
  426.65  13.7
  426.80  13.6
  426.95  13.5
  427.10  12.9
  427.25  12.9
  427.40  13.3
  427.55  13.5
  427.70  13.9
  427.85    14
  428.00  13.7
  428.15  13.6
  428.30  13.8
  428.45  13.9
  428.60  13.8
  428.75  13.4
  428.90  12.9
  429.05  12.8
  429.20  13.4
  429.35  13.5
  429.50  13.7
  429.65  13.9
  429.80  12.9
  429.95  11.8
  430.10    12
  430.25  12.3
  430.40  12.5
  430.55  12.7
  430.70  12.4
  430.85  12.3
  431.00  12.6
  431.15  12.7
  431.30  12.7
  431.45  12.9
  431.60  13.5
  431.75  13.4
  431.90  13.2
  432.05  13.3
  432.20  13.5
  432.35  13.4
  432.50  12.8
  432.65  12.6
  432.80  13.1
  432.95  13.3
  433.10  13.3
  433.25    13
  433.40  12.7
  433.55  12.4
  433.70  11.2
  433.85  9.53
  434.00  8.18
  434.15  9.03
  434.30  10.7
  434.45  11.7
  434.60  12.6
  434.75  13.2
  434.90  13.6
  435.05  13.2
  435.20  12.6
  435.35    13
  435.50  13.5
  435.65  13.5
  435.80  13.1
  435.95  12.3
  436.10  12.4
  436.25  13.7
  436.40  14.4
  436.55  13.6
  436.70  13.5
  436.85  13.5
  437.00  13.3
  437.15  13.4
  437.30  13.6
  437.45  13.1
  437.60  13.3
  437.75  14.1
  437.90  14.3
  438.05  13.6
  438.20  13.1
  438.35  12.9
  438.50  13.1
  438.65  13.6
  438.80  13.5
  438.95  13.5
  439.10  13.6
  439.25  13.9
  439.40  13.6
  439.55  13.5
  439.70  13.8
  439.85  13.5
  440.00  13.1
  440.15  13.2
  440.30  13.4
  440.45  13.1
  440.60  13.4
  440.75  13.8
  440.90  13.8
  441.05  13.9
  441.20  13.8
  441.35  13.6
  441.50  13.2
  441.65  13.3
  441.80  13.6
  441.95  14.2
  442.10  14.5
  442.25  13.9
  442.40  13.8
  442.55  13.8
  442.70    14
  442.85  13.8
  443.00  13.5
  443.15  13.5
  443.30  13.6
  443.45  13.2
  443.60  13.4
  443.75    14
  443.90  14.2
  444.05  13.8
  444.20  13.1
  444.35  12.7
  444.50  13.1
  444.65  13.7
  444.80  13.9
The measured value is 0.25 nm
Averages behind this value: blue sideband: 13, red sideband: 13.5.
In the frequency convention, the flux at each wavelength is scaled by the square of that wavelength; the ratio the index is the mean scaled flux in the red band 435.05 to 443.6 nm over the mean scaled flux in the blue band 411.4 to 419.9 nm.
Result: 1.1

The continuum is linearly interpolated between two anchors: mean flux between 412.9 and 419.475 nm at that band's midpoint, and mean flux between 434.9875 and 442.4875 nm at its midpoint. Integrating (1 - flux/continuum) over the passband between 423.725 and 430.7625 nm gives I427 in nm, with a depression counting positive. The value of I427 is 0.184 nm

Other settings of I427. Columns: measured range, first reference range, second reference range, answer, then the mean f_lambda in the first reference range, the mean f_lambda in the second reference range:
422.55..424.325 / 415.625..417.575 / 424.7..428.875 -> 0.008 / 14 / 13.6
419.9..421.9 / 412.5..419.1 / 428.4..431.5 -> -0.035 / 14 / 12.9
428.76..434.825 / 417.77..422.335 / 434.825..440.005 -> 0.493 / 14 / 13.4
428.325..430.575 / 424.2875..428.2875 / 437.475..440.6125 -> 0.086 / 13.6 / 13.5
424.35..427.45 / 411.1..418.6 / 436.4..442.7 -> 0.060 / 14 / 13.6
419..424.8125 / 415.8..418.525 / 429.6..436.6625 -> -0.128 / 14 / 12.6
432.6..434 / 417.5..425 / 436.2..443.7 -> 0.160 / 13.9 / 13.6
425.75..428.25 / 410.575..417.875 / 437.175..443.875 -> 0.038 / 14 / 13.6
